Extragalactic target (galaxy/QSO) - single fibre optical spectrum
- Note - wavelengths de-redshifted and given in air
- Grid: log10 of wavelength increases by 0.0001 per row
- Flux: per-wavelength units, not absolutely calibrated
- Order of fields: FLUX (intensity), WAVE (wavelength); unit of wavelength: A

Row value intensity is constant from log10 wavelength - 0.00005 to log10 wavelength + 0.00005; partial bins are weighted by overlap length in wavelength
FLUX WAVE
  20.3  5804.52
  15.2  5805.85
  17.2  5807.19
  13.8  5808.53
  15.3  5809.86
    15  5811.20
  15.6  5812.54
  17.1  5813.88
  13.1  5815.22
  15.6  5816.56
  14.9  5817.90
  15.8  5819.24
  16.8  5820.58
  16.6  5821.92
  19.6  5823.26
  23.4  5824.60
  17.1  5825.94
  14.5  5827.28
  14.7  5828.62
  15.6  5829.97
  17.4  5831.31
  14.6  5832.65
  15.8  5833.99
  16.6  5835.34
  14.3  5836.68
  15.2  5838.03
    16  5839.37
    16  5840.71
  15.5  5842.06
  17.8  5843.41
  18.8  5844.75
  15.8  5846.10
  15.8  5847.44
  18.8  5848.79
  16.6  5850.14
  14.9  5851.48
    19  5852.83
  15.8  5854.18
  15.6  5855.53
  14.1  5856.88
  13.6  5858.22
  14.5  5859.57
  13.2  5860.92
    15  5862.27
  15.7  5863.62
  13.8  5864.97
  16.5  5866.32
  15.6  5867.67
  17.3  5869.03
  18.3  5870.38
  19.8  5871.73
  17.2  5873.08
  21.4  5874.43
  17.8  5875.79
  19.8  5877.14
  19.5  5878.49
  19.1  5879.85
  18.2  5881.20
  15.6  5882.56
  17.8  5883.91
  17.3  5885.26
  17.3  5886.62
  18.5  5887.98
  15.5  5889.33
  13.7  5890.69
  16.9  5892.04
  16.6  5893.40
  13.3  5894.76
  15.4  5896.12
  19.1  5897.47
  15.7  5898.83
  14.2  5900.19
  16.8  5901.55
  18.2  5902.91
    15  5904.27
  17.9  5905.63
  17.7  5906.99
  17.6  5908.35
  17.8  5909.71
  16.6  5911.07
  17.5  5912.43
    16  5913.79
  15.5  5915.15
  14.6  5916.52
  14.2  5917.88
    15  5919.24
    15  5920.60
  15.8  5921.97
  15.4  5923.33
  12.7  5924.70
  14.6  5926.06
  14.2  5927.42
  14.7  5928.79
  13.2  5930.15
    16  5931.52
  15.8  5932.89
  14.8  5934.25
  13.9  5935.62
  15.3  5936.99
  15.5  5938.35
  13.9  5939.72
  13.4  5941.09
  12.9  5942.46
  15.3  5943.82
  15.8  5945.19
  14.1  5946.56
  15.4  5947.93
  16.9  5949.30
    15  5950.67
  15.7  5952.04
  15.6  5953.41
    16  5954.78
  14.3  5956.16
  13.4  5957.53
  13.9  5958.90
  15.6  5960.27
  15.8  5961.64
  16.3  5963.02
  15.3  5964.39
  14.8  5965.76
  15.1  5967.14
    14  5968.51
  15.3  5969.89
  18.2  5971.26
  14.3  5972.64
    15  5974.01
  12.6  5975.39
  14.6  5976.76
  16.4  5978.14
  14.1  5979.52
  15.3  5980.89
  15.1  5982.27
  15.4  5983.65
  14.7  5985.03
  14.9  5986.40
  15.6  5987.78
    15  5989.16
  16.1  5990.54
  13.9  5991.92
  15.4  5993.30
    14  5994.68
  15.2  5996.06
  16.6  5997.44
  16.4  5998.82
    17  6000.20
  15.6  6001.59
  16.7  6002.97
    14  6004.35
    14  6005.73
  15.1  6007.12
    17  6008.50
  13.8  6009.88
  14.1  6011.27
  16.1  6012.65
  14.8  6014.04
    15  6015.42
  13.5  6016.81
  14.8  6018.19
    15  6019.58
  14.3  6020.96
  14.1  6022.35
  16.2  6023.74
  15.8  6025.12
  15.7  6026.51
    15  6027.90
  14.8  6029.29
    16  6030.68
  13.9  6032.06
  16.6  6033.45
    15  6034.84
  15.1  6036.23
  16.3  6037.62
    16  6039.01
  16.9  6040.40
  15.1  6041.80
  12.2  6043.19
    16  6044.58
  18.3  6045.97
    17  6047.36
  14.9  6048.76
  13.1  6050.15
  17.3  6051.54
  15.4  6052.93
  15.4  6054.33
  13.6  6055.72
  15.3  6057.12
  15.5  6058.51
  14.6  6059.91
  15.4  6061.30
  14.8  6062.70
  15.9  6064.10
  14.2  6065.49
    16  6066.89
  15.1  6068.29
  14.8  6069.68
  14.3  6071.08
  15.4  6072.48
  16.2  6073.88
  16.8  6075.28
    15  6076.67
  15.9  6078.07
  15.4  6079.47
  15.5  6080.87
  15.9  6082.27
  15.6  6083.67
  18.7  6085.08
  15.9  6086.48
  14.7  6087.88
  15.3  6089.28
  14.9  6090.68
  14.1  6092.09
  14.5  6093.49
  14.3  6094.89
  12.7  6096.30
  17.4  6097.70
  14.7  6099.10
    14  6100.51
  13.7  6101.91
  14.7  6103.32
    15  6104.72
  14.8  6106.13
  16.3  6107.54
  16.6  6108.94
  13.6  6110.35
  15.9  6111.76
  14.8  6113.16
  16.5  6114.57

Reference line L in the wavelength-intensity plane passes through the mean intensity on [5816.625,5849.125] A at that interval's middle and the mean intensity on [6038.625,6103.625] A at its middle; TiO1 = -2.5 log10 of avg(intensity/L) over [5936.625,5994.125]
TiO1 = 0.057 mag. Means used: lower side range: 16.5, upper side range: 15.3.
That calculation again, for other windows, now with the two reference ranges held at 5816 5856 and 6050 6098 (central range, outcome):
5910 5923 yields 0.031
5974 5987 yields 0.068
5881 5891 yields -0.035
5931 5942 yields 0.087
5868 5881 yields -0.154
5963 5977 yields 0.057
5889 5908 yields 0.000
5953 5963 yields 0.062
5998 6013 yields 0.015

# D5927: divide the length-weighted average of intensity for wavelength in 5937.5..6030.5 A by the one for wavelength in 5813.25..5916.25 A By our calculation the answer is 0.9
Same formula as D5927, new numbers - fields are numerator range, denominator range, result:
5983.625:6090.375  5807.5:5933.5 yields 0.95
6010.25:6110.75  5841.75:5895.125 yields 0.91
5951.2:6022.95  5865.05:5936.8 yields 0.92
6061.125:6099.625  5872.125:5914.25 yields 0.89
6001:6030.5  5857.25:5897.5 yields 0.90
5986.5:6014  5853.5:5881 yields 0.92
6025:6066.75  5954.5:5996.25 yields 1.02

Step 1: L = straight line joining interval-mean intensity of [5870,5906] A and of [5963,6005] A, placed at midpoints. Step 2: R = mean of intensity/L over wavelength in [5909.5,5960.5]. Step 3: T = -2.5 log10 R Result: 0.087 mag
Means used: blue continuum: 17.2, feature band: 15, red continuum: 15.2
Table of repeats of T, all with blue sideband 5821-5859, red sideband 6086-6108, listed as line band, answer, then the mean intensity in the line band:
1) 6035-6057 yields -0.03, 15.5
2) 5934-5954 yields 0.06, 14.9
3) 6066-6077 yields -0.04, 15.4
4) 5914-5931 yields 0.09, 14.6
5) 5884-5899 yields -0.02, 16.4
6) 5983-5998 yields 0.02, 15.2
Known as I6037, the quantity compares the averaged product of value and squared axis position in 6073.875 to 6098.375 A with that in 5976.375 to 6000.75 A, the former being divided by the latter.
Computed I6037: 1.04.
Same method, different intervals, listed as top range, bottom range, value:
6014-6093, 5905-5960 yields 1.05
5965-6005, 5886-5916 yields 0.95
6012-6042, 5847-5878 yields 0.98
